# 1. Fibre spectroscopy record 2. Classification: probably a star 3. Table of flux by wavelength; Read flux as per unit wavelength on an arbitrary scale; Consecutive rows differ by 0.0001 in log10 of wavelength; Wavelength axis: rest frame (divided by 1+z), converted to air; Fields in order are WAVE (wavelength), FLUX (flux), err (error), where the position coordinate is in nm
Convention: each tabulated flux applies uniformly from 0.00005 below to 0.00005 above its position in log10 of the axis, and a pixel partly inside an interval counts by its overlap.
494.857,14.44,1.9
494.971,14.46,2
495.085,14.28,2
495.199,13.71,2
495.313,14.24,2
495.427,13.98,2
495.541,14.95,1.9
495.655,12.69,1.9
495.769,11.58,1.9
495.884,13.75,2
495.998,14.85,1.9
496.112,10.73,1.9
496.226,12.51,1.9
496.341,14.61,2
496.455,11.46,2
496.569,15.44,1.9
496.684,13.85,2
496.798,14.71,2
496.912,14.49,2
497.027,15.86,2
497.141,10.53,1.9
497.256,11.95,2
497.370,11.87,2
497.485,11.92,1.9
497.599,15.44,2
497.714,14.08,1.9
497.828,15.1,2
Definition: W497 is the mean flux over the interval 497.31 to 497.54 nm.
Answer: 11.9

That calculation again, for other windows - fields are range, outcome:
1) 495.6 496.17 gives 12.7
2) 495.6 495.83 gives 12.1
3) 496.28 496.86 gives 14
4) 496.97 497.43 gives 12.5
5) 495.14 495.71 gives 13.9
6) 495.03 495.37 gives 14.1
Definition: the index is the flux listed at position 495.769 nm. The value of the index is 11.58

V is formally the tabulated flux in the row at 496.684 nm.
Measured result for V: 13.85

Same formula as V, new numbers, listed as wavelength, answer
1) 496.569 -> 15.44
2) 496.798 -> 14.71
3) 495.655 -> 12.69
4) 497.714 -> 14.08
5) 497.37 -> 11.87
